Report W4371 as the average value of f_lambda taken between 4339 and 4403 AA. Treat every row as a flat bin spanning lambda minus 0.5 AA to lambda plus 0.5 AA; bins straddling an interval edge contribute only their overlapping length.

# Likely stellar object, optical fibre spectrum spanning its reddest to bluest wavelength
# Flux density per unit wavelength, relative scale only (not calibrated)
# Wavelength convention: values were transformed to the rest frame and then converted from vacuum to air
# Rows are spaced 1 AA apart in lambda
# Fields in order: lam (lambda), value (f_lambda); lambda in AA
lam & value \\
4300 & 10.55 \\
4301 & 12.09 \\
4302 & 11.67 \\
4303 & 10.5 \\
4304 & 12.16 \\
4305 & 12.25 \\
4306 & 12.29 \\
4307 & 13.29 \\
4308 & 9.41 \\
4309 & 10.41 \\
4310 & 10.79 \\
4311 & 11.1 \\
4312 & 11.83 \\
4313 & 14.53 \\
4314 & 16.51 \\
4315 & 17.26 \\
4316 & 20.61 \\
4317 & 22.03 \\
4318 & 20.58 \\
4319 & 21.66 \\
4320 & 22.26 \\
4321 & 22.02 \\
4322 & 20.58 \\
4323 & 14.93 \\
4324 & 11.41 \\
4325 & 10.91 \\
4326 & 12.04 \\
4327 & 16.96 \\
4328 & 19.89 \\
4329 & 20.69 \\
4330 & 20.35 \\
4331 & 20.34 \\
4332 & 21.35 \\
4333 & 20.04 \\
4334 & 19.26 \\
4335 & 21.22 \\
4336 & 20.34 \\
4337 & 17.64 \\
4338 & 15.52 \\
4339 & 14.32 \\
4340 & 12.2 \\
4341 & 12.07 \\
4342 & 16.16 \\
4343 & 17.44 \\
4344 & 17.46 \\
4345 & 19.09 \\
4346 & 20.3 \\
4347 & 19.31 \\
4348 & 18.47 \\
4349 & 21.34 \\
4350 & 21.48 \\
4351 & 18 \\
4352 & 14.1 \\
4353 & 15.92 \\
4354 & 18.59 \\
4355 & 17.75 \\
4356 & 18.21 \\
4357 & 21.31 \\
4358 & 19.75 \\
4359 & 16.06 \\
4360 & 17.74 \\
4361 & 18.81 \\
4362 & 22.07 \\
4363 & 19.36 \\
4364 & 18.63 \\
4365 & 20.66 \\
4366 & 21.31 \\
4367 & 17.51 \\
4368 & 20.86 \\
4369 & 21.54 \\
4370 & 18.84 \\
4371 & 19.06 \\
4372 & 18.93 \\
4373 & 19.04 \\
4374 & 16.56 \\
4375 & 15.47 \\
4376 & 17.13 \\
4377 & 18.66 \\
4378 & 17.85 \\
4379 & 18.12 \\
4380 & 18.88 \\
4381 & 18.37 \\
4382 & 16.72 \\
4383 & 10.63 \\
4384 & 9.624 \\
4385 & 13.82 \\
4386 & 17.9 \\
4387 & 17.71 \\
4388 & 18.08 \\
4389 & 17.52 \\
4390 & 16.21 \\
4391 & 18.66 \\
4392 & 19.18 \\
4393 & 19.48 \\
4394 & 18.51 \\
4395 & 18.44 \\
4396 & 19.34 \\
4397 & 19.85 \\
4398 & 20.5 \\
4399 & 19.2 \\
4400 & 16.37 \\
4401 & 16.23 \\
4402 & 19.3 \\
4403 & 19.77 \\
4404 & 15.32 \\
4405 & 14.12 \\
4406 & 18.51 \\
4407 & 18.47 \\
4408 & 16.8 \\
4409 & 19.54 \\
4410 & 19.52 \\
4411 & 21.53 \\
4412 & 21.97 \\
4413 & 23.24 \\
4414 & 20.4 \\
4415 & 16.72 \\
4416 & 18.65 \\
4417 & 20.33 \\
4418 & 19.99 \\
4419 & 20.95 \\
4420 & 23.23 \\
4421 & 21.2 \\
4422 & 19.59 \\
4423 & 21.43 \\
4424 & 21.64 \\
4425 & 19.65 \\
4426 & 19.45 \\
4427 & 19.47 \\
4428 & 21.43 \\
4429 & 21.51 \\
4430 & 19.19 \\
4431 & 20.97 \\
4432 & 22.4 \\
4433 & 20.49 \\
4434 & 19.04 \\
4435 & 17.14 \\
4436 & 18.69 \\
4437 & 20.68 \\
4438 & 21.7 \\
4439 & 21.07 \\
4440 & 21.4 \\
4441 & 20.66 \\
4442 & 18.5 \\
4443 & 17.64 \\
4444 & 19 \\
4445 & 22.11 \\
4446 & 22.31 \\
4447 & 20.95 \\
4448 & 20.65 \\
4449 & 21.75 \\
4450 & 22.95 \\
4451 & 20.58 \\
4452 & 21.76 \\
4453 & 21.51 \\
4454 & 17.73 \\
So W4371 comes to 18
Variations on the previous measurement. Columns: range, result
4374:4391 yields 16.5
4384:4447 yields 19.3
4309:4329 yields 16.7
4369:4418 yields 18.1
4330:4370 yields 18.6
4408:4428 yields 20.4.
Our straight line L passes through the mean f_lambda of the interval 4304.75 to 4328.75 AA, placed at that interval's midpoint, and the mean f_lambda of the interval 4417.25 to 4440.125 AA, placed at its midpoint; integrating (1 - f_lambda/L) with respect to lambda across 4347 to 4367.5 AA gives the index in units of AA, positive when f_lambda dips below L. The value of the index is -1.6 AA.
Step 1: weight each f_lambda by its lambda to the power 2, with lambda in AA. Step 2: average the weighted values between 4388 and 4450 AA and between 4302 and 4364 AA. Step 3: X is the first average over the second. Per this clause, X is 1.20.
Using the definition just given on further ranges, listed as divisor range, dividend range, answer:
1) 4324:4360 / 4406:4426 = 1.17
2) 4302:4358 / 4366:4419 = 1.11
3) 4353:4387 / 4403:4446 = 1.13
